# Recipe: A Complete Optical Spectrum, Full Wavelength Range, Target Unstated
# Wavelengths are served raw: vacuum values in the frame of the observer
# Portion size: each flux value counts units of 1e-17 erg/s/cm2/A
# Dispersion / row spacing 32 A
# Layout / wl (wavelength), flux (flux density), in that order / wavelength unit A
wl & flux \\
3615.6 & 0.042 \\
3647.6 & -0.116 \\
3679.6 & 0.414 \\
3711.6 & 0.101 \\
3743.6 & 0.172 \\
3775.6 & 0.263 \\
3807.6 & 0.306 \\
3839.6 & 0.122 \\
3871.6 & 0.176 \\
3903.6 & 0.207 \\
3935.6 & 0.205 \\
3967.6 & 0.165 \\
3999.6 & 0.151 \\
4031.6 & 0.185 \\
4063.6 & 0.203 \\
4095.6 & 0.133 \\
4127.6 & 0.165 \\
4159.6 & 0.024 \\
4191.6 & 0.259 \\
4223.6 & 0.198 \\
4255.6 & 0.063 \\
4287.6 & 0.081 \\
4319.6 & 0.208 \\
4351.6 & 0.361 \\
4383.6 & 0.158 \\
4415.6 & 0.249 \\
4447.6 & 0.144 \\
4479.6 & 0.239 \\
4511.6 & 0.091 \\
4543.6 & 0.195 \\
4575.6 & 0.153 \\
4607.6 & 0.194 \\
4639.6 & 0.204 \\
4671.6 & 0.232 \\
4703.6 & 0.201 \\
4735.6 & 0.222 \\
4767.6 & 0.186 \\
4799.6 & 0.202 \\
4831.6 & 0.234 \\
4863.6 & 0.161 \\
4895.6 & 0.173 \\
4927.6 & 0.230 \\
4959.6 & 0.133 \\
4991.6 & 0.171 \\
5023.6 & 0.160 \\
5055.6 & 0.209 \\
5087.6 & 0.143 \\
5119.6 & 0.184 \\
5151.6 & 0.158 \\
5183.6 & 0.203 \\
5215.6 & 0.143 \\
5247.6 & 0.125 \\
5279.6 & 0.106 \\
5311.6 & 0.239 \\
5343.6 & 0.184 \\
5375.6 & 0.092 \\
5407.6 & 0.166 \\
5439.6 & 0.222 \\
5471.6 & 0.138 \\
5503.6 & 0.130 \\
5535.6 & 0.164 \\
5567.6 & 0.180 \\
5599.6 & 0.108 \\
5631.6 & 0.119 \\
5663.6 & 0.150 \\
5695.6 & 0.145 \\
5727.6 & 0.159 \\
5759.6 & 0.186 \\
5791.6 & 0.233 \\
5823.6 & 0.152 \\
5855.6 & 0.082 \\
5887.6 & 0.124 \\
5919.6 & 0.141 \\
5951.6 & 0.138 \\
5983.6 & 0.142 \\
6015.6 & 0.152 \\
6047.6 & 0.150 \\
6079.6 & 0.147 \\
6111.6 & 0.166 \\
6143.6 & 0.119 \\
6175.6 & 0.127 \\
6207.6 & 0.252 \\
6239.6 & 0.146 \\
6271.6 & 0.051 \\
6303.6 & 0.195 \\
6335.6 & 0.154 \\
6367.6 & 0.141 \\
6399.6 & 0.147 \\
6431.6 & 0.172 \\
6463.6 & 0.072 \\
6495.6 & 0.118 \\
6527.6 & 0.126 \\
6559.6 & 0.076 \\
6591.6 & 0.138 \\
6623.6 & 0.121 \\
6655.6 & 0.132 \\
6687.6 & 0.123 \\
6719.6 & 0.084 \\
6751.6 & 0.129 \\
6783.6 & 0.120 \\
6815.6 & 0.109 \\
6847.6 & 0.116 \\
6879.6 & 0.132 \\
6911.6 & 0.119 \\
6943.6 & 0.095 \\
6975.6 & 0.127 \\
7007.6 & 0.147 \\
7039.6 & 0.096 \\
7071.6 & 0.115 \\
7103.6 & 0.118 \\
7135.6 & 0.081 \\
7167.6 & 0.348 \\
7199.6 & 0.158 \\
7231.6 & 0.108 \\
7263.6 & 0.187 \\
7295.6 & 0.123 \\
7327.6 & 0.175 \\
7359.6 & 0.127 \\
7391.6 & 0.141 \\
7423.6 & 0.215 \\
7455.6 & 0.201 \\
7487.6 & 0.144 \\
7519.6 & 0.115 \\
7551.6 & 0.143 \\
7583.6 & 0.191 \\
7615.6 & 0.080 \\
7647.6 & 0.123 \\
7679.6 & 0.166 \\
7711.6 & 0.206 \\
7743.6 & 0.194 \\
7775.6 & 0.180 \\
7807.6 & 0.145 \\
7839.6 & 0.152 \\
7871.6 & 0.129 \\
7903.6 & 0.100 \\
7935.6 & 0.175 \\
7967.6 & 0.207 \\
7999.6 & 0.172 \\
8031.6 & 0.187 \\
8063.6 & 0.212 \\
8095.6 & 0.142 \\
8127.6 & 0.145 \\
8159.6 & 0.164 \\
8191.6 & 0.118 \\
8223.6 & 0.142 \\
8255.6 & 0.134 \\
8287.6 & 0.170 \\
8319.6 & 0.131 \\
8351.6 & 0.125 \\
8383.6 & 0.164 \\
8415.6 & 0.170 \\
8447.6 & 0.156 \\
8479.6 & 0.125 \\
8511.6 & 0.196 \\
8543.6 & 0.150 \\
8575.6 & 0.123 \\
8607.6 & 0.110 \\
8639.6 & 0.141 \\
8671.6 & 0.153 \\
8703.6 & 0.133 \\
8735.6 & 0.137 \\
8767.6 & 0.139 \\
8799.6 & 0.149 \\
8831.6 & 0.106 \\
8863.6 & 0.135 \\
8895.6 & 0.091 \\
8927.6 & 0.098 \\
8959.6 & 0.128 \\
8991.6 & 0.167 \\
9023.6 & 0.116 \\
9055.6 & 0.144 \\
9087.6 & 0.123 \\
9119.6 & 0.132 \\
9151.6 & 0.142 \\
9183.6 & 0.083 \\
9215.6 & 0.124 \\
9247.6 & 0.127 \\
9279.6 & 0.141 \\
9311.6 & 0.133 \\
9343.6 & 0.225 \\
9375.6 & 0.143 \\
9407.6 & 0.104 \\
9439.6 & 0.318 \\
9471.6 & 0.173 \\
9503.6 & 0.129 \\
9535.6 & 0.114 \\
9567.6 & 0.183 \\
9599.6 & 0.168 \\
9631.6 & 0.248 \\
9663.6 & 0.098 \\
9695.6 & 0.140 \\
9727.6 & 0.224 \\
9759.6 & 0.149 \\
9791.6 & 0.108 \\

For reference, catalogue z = 0.92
